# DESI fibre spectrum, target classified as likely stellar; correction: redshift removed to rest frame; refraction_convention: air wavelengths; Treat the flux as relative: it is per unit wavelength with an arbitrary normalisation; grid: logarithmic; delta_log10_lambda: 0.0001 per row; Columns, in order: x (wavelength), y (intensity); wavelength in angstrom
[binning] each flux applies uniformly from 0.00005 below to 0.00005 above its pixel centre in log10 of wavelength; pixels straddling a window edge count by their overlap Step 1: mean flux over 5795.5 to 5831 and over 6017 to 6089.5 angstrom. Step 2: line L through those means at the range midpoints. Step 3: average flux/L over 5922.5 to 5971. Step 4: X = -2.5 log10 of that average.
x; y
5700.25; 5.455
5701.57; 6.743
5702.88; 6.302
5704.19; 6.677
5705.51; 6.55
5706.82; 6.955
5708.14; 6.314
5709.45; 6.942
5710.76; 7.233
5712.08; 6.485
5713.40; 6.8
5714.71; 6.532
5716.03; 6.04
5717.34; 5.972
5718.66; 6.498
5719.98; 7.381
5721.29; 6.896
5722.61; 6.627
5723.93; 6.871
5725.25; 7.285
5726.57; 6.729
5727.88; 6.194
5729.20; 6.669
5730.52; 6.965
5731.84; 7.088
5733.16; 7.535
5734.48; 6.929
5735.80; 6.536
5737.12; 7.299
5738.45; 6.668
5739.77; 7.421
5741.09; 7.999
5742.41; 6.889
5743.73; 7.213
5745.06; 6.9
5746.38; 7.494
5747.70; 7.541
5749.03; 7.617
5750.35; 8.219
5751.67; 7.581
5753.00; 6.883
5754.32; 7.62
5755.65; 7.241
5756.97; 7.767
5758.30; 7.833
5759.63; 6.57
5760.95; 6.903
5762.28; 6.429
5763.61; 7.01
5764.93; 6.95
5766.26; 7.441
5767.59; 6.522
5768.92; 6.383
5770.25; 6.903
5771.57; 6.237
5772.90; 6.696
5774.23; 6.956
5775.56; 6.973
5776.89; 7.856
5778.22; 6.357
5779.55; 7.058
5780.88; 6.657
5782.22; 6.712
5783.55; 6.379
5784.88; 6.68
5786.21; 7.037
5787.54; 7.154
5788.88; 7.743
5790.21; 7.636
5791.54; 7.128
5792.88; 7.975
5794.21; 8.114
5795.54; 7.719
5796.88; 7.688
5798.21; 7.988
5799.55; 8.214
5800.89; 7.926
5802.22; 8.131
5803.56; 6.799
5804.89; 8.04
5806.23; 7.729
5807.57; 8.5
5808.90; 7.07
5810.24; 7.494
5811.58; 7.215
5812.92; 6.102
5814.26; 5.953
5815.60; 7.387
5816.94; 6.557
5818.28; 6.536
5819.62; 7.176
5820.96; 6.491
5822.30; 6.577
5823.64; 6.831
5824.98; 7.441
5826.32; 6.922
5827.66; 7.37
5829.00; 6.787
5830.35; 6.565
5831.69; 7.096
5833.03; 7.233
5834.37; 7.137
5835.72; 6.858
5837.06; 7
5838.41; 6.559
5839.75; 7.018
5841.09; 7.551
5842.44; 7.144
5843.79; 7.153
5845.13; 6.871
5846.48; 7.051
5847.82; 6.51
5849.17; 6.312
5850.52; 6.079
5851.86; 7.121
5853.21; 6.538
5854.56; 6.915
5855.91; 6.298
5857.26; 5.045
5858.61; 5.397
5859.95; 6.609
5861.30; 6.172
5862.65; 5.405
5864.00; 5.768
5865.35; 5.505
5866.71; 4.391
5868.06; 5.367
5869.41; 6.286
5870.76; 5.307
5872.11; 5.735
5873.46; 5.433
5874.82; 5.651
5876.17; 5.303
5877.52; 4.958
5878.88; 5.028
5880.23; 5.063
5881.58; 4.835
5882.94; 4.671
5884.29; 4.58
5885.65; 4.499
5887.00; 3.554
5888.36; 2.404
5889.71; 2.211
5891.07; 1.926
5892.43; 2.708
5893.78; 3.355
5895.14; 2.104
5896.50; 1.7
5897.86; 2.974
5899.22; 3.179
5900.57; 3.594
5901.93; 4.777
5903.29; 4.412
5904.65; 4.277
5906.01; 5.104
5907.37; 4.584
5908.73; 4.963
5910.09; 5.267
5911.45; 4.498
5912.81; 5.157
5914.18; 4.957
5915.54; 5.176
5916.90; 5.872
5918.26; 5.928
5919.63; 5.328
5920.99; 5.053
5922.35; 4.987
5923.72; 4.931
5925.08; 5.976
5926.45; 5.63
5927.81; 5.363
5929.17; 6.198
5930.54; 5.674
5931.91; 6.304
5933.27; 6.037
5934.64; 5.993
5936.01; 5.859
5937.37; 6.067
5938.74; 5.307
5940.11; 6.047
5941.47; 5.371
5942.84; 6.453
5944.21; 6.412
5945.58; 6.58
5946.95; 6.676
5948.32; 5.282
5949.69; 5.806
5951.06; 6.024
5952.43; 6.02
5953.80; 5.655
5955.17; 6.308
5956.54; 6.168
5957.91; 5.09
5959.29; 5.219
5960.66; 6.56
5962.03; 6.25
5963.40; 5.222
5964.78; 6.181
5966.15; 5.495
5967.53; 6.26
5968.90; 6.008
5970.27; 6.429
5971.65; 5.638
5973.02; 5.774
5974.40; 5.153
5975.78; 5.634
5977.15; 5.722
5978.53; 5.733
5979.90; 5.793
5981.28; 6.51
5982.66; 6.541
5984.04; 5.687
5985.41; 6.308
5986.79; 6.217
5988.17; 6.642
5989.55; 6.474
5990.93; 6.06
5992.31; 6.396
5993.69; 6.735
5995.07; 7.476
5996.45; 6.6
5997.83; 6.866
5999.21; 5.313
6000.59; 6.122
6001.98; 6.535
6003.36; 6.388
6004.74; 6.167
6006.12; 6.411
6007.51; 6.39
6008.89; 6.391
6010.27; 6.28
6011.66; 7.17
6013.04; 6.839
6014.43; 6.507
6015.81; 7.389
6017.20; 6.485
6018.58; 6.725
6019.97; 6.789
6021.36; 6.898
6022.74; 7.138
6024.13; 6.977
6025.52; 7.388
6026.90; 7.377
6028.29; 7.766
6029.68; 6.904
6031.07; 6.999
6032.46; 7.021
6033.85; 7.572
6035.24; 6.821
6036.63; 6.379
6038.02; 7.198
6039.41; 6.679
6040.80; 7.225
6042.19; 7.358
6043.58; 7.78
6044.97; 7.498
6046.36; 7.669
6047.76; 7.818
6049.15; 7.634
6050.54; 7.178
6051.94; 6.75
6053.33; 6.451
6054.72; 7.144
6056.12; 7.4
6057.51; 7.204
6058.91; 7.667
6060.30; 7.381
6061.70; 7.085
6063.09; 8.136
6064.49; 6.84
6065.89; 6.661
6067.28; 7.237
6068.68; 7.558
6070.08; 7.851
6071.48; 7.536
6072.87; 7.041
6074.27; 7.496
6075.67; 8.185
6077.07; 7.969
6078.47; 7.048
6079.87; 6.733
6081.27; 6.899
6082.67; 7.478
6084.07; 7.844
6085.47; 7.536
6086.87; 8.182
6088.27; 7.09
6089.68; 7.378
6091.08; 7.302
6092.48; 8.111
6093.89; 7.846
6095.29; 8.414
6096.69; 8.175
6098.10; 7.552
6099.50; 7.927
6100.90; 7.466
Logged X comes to 0.22 mag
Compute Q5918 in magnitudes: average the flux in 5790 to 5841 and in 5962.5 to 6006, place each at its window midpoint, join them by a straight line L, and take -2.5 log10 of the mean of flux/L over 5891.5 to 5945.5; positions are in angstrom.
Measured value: 0.30 mag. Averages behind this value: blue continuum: 7.24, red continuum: 6.14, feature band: 4.97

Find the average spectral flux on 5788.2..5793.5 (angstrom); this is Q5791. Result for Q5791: 7.61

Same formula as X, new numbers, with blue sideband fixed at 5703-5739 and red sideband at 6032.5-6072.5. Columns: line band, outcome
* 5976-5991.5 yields 0.17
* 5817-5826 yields 0.01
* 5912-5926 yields 0.31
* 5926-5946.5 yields 0.19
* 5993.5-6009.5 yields 0.12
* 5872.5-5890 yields 0.47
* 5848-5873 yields 0.18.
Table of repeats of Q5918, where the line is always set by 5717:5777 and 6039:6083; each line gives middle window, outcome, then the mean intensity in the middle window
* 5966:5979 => 0.24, 5.8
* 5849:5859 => 0.15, 6.23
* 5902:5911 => 0.45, 4.76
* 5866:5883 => 0.34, 5.25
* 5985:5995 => 0.13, 6.47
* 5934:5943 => 0.23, 5.84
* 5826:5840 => 0.03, 6.96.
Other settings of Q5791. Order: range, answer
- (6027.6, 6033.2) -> 7.17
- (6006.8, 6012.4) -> 6.56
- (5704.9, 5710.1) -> 6.69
